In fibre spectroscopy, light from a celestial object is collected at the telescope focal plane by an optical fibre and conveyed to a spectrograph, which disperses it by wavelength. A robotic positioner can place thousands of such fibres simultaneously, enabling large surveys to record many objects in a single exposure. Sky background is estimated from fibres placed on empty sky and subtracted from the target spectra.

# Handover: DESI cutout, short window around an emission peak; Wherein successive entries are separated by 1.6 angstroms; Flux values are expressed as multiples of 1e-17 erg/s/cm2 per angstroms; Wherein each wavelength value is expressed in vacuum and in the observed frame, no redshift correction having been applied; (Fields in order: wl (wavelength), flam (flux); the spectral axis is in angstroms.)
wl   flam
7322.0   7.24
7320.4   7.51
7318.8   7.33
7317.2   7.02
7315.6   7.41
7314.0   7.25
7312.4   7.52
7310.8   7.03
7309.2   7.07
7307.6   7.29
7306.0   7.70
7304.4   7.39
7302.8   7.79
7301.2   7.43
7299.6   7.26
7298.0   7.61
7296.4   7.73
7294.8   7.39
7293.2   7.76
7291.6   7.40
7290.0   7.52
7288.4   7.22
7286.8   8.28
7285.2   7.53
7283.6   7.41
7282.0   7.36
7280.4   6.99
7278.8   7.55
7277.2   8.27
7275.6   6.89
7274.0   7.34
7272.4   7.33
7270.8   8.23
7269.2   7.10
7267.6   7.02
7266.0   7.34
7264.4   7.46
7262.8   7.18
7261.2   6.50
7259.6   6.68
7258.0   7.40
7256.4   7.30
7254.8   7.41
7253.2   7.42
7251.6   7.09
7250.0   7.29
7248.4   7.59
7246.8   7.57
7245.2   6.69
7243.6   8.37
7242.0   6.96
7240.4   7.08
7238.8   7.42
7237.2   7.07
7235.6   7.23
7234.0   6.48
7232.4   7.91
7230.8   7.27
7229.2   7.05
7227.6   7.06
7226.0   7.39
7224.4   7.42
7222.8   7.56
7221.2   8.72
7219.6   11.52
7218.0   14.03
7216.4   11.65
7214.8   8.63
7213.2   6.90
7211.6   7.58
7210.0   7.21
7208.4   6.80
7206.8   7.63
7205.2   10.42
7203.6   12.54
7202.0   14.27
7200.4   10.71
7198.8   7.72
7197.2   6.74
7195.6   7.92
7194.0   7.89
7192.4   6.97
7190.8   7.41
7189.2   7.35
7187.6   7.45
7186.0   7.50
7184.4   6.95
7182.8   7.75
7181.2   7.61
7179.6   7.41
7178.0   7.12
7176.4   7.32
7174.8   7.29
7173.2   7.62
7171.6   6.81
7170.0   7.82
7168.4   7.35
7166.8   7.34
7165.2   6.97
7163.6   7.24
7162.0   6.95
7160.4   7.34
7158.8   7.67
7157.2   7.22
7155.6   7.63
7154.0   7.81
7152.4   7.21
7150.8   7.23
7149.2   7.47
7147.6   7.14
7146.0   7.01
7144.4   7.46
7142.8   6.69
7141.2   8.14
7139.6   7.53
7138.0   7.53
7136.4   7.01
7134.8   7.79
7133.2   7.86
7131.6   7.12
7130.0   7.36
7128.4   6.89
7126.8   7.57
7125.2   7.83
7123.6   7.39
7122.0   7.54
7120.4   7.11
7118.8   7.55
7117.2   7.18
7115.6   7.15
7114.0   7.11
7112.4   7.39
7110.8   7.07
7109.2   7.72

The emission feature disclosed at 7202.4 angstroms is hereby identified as [S II]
